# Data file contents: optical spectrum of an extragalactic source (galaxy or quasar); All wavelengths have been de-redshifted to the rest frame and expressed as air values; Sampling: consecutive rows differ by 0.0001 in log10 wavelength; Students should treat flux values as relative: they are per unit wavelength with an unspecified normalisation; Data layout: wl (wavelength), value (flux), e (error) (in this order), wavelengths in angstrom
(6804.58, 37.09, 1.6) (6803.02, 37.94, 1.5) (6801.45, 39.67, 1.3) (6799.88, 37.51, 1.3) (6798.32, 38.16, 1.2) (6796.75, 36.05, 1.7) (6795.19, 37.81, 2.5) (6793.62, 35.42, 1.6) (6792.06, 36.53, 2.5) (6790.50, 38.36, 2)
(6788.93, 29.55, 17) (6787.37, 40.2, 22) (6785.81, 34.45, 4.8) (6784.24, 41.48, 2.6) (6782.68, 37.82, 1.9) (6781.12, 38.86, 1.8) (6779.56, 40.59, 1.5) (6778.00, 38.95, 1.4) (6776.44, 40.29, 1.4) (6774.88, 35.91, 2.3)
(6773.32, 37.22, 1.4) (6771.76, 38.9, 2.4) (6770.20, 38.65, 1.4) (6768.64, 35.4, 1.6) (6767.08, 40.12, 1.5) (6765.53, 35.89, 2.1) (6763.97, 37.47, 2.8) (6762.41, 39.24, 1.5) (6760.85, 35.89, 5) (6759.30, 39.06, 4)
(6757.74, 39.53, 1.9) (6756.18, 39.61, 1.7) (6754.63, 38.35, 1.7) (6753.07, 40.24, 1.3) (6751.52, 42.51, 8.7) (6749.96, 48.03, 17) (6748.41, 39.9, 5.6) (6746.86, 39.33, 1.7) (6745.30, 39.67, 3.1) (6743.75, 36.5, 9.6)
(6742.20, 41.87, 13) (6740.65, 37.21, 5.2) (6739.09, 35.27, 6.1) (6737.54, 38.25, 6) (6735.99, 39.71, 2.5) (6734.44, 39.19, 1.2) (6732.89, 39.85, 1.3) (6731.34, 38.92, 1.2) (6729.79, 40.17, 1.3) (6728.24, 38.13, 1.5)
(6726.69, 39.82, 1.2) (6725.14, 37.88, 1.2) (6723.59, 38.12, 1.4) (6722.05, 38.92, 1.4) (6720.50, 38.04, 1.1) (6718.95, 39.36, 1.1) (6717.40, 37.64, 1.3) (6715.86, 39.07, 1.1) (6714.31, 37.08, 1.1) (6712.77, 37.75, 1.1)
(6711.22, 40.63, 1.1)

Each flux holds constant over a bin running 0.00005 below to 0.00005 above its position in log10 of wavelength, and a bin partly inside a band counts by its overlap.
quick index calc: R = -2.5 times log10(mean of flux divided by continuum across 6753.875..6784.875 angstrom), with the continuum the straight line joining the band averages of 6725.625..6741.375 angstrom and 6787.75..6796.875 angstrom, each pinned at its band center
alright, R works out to -0.04 mag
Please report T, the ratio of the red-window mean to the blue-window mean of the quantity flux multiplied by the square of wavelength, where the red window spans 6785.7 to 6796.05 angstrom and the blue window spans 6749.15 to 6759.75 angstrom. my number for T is 0.9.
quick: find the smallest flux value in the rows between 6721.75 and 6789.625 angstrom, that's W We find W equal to 29.55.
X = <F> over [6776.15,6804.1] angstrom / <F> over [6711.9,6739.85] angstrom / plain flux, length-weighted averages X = 0.98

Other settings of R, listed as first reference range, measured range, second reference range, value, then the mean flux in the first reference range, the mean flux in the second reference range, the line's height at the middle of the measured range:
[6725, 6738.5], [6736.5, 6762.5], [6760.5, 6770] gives -0.03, 39.1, 37.5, 38.2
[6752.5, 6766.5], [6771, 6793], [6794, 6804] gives 0.01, 38.4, 37.7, 38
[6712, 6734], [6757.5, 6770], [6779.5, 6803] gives 0.00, 38.6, 37.4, 37.9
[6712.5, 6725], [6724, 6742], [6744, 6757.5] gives 0.02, 38.3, 40.7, 39.4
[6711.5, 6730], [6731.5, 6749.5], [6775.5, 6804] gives -0.02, 38.5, 37.7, 38.3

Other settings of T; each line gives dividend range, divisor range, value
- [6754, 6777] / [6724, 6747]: 0.99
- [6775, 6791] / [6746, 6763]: 0.95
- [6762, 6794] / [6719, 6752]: 0.97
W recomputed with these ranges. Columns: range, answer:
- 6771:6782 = 35.91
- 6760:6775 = 35.4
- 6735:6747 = 35.27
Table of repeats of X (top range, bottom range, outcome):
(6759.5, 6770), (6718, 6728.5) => 0.97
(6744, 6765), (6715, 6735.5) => 1.02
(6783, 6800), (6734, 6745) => 0.96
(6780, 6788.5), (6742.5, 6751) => 0.94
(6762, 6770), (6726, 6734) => 0.96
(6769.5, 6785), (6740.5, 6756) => 0.96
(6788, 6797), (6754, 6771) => 0.94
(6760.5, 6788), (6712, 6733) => 0.99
